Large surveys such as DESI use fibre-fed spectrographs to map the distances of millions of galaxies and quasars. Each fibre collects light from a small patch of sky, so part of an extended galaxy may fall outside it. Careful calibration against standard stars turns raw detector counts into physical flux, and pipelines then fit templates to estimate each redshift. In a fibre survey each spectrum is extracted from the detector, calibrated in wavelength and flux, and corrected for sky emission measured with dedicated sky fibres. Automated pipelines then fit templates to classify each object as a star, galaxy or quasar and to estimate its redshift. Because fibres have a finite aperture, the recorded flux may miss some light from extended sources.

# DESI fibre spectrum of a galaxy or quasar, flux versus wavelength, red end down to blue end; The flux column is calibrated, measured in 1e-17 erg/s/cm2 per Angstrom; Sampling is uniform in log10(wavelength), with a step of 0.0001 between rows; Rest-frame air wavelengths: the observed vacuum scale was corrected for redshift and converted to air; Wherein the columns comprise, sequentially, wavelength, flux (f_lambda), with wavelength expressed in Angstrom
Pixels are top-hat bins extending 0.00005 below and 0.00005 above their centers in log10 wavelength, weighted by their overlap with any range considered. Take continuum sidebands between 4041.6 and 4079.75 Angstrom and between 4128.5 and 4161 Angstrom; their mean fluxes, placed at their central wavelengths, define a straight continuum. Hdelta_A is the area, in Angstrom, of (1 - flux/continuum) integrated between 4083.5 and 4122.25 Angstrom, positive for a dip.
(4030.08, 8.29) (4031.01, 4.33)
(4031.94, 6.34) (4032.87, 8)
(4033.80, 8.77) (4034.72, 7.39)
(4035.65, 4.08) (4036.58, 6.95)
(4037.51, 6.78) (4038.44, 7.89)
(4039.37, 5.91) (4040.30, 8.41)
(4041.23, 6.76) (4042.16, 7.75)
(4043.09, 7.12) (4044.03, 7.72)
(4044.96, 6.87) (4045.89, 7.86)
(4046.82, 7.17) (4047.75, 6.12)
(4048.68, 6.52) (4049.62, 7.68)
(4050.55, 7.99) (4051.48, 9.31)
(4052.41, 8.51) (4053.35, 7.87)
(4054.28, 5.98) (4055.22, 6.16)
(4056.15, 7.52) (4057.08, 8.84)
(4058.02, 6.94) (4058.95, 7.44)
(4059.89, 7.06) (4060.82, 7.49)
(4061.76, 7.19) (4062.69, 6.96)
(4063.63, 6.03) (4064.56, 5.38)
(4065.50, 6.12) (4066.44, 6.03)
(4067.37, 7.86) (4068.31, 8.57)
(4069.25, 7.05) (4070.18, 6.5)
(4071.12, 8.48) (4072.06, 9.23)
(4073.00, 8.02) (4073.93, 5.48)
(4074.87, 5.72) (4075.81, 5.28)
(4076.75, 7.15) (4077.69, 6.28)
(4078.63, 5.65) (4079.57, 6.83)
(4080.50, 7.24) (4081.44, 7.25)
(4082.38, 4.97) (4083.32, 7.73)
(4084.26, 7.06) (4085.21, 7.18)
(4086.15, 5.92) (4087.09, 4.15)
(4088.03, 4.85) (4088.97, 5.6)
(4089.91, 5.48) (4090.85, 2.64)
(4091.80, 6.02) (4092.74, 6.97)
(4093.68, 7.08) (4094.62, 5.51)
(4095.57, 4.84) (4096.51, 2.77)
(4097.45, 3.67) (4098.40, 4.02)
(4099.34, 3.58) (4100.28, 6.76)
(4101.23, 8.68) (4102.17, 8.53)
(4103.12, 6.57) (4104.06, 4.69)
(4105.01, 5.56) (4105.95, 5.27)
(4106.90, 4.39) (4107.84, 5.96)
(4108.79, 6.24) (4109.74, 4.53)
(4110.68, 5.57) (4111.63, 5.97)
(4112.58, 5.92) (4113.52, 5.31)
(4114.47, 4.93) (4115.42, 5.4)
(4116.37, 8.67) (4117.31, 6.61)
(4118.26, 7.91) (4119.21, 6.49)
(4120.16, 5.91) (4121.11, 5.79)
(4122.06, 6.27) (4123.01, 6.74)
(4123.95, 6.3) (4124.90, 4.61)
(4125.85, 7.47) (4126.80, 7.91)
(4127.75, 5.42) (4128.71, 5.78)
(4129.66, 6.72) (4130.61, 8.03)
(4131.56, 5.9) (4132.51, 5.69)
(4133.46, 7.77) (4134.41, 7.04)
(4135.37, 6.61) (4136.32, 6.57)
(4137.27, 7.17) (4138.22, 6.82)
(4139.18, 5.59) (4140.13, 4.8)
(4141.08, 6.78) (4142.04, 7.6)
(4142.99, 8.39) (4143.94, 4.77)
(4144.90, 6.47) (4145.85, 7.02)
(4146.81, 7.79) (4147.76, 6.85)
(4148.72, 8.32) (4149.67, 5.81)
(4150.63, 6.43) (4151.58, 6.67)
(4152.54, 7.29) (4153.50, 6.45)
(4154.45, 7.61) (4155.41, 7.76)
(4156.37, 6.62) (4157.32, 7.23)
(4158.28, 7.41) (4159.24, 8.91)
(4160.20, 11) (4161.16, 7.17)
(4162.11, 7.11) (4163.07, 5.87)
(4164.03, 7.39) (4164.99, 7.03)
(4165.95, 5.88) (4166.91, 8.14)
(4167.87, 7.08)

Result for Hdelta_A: 7.18 Angstrom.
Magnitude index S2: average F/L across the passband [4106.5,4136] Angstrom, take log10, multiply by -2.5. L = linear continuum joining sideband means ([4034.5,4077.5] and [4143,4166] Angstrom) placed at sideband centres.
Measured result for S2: 0.14 mag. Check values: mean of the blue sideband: 7.1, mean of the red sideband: 7.17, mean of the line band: 6.26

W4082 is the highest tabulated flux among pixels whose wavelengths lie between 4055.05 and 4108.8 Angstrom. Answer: 9.23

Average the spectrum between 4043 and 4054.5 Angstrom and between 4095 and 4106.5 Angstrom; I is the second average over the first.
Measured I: 0.72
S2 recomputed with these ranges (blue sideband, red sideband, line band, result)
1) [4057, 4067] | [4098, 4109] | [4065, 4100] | 0.050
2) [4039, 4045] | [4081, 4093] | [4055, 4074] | -0.109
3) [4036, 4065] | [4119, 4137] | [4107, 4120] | 0.095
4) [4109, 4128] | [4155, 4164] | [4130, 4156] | 0.040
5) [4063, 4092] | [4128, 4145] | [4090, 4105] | 0.175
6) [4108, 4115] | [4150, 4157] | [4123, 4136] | -0.074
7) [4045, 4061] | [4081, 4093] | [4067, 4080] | -0.087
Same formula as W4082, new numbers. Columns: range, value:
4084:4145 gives 8.68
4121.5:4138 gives 8.03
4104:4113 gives 6.24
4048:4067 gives 9.31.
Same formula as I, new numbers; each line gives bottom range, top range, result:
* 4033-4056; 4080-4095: 0.83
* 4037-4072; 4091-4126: 0.80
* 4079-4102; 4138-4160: 1.22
